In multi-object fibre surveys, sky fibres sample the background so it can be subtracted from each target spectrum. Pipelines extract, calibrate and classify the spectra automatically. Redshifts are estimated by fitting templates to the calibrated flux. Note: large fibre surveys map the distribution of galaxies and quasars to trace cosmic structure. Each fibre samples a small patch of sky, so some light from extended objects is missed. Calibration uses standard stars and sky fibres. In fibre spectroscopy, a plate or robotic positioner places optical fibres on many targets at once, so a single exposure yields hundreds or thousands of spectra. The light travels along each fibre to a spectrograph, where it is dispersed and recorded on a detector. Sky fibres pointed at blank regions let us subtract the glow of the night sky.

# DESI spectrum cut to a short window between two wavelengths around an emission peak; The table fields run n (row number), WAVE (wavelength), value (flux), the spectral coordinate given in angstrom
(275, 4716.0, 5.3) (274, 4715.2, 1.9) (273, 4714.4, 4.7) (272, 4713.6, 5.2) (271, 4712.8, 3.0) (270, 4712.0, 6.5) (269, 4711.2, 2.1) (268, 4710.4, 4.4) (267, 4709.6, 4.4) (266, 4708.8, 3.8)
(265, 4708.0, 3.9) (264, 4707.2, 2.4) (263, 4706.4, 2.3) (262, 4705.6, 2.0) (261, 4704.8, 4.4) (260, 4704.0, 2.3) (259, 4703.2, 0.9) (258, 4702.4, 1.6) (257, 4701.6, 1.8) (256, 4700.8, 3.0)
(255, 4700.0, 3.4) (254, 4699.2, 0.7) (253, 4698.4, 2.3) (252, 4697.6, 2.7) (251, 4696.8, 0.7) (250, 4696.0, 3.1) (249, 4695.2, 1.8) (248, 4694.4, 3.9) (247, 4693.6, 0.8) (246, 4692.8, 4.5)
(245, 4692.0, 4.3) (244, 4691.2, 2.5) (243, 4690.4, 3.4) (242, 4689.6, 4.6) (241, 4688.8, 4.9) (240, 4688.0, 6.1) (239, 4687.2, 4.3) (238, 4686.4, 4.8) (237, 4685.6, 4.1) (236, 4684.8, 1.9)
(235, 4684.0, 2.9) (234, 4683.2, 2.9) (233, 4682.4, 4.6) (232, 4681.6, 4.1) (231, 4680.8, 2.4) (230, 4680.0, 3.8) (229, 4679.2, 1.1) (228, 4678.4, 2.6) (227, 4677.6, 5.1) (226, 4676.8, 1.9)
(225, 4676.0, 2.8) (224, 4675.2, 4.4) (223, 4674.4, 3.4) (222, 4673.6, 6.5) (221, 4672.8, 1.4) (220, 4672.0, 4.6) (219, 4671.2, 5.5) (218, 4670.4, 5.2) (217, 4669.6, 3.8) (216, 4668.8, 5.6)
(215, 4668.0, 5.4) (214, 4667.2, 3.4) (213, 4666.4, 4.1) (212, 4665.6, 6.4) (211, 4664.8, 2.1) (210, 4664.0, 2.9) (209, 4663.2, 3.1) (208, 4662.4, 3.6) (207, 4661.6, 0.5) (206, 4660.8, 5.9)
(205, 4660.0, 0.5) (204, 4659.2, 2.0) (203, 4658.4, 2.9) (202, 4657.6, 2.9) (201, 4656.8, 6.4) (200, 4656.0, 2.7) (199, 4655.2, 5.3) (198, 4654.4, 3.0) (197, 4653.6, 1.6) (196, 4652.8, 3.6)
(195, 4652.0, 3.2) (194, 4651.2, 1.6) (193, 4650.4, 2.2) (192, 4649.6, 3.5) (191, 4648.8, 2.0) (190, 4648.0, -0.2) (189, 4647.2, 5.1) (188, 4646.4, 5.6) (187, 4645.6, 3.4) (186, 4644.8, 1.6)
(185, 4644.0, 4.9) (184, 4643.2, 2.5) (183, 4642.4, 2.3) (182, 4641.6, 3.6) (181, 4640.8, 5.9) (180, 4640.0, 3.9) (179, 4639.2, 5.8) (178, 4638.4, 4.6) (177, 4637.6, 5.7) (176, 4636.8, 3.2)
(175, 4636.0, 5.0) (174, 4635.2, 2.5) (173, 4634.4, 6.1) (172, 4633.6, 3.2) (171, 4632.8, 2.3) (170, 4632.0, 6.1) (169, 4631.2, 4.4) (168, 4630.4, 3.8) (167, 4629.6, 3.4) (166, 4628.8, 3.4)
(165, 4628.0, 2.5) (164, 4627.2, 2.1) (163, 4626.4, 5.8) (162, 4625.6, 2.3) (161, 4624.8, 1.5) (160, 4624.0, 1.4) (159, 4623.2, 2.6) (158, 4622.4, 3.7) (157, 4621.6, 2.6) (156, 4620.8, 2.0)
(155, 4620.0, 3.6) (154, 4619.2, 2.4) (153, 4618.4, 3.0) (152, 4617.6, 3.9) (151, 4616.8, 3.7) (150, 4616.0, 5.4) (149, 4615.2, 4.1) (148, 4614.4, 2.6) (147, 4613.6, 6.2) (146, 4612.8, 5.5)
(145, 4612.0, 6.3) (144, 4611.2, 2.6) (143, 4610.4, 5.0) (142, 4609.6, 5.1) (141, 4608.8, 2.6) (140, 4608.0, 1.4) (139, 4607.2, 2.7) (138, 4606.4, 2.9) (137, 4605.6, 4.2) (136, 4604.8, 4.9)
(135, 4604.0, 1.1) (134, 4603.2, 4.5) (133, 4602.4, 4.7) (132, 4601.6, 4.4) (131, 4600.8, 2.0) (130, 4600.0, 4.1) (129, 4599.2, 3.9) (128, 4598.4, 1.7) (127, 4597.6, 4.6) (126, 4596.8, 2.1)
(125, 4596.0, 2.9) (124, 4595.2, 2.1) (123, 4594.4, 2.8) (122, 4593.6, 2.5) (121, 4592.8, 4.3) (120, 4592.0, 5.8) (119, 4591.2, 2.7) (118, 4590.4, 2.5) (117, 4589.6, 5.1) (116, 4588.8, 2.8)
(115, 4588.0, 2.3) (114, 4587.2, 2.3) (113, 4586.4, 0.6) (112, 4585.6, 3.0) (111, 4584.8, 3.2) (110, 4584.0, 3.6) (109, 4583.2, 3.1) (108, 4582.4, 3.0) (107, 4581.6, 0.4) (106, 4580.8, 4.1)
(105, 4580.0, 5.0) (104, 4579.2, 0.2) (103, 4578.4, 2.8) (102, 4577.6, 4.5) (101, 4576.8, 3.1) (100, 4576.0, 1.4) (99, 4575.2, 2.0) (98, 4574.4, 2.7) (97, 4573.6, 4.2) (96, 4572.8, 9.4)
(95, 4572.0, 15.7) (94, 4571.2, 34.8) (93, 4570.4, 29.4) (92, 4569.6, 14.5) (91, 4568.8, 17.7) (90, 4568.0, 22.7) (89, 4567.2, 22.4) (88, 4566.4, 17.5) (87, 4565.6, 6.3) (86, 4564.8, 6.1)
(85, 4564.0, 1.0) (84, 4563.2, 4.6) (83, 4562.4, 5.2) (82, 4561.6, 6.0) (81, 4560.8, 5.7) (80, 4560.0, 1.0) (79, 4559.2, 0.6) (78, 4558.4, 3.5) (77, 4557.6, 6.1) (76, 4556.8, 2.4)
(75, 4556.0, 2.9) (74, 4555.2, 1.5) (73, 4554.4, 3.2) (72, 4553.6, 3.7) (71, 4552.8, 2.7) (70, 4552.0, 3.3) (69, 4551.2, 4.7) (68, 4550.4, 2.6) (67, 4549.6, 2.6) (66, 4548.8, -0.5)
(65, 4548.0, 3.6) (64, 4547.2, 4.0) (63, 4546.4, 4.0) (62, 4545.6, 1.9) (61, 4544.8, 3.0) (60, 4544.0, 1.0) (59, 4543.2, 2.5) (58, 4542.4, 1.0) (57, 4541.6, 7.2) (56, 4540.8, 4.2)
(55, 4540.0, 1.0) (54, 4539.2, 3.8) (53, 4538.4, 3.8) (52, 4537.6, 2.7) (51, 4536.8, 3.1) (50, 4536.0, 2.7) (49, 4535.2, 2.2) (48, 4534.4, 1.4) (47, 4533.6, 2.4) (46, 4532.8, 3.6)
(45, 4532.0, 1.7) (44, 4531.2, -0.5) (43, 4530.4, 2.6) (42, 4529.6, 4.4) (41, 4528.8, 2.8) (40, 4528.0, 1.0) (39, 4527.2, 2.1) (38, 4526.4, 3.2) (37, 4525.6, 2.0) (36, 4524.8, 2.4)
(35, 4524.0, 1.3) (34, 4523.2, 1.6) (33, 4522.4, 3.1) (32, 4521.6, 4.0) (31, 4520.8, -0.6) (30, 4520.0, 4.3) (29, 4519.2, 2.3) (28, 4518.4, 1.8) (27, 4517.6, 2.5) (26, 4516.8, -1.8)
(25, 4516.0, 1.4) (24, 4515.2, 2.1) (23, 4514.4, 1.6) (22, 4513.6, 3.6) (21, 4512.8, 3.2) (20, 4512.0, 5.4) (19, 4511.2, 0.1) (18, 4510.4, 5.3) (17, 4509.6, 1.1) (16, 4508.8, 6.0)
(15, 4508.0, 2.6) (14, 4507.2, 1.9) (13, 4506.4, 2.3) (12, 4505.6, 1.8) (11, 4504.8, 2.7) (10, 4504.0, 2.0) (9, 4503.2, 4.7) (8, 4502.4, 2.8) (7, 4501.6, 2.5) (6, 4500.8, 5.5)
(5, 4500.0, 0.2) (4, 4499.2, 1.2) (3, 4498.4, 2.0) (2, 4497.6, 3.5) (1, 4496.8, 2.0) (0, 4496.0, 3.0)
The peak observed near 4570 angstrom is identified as [O II] 3727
